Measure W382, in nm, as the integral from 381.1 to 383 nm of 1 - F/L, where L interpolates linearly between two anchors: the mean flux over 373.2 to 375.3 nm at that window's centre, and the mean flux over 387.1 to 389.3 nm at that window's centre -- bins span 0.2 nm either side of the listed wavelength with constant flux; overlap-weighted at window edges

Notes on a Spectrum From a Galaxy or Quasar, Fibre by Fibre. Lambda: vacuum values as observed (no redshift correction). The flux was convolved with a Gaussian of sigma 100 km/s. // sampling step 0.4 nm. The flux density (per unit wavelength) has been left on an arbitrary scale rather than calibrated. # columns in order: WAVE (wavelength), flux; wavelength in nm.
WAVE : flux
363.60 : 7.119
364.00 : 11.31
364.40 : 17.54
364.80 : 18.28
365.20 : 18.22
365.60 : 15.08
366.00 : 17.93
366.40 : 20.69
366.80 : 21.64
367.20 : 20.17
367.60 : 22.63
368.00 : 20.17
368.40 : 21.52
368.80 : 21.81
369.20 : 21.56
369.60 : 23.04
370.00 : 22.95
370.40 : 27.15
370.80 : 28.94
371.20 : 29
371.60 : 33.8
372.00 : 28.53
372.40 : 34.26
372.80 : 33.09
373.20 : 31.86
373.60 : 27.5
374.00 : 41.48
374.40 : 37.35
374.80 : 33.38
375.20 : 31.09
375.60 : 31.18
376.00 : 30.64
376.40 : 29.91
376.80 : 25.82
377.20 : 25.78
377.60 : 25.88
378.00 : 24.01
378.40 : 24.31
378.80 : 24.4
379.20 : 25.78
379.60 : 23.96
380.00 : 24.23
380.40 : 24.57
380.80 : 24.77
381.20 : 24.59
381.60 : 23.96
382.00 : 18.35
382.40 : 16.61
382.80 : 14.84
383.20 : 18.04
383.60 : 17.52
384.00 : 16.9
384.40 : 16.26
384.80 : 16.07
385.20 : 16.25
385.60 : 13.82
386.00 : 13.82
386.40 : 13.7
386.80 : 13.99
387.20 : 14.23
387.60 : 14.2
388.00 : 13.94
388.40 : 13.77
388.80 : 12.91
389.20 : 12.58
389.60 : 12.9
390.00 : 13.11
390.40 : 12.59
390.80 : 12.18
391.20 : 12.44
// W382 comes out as 0.281 nm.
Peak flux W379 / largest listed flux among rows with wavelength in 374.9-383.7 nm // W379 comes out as 31.18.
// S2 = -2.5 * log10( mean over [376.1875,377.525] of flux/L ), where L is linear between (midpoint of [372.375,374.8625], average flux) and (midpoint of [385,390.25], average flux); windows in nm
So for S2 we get 0.09 mag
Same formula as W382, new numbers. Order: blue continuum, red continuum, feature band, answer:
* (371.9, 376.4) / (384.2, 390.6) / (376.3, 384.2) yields 0.51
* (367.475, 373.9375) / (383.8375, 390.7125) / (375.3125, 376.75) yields -0.45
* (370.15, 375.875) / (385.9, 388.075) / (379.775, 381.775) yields -0.23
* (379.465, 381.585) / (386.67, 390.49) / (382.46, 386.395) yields 0.66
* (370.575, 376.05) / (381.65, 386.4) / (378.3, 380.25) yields -0.09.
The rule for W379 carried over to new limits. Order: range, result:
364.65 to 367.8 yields 22.63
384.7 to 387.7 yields 16.25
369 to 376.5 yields 41.48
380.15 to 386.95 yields 24.77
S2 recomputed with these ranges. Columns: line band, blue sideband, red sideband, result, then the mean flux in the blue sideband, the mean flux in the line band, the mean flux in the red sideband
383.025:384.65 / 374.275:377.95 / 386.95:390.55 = 0.15 mag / 29.7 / 17.1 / 13.4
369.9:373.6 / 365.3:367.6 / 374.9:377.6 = -0.22 mag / 19.4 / 30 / 29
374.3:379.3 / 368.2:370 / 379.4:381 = -0.20 mag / 22.1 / 28.3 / 24.4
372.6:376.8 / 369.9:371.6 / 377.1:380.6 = -0.22 mag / 28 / 32.4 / 24.7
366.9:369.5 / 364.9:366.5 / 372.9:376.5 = 0.03 mag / 17.8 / 21.4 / 32.8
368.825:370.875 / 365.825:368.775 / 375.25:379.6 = -0.09 mag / 20.8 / 24.2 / 26.8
